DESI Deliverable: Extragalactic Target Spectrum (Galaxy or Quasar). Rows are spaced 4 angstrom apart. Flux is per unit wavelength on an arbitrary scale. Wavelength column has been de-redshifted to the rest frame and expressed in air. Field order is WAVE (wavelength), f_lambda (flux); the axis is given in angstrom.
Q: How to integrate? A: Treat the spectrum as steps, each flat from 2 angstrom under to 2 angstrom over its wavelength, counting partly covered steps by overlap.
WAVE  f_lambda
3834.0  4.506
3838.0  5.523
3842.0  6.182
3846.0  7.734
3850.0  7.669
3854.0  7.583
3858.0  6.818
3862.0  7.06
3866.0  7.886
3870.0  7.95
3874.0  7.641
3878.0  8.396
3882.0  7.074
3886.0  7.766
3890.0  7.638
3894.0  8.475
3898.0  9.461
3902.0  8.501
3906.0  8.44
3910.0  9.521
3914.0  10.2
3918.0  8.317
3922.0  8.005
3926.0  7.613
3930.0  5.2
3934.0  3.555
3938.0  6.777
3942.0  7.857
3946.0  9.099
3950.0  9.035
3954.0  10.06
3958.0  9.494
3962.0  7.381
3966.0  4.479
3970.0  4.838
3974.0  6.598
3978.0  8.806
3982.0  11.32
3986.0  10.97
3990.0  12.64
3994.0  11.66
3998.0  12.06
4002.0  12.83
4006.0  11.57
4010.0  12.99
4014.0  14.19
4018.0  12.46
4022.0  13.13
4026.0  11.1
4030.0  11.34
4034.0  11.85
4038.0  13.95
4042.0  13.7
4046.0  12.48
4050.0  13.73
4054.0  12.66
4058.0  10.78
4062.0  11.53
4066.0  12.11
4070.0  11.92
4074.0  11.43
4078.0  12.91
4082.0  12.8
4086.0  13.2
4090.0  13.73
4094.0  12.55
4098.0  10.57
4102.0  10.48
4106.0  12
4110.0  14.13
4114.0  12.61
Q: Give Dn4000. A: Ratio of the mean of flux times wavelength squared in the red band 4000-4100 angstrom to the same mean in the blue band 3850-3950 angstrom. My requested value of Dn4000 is 1.72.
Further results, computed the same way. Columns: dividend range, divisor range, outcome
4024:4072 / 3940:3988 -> 1.54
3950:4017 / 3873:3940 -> 1.35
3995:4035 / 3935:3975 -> 1.70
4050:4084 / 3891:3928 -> 1.51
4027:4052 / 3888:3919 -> 1.55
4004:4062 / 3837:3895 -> 1.83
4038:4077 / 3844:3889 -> 1.79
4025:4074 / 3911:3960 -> 1.63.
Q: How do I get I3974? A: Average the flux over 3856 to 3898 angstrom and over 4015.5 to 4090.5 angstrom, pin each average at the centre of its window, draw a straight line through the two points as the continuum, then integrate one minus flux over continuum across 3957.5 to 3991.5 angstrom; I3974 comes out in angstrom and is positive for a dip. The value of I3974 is 6.6 angstrom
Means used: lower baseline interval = 7.76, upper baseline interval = 12.4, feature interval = 8.4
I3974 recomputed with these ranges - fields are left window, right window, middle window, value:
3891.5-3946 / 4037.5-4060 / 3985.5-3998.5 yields -1.5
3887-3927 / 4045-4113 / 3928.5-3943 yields 5.5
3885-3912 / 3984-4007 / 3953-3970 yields 5.3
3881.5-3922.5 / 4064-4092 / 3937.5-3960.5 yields 2.0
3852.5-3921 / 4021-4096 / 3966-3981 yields 5.2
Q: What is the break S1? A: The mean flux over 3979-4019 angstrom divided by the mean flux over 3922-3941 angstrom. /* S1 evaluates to 1.99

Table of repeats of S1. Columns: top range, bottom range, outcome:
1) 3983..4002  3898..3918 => 1.31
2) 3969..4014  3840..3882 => 1.45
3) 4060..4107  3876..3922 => 1.42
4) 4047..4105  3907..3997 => 1.45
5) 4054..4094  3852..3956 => 1.55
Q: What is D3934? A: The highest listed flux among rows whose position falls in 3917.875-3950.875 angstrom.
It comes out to 9.099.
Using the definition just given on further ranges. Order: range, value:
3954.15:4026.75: 14.19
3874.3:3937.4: 10.2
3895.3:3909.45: 9.461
